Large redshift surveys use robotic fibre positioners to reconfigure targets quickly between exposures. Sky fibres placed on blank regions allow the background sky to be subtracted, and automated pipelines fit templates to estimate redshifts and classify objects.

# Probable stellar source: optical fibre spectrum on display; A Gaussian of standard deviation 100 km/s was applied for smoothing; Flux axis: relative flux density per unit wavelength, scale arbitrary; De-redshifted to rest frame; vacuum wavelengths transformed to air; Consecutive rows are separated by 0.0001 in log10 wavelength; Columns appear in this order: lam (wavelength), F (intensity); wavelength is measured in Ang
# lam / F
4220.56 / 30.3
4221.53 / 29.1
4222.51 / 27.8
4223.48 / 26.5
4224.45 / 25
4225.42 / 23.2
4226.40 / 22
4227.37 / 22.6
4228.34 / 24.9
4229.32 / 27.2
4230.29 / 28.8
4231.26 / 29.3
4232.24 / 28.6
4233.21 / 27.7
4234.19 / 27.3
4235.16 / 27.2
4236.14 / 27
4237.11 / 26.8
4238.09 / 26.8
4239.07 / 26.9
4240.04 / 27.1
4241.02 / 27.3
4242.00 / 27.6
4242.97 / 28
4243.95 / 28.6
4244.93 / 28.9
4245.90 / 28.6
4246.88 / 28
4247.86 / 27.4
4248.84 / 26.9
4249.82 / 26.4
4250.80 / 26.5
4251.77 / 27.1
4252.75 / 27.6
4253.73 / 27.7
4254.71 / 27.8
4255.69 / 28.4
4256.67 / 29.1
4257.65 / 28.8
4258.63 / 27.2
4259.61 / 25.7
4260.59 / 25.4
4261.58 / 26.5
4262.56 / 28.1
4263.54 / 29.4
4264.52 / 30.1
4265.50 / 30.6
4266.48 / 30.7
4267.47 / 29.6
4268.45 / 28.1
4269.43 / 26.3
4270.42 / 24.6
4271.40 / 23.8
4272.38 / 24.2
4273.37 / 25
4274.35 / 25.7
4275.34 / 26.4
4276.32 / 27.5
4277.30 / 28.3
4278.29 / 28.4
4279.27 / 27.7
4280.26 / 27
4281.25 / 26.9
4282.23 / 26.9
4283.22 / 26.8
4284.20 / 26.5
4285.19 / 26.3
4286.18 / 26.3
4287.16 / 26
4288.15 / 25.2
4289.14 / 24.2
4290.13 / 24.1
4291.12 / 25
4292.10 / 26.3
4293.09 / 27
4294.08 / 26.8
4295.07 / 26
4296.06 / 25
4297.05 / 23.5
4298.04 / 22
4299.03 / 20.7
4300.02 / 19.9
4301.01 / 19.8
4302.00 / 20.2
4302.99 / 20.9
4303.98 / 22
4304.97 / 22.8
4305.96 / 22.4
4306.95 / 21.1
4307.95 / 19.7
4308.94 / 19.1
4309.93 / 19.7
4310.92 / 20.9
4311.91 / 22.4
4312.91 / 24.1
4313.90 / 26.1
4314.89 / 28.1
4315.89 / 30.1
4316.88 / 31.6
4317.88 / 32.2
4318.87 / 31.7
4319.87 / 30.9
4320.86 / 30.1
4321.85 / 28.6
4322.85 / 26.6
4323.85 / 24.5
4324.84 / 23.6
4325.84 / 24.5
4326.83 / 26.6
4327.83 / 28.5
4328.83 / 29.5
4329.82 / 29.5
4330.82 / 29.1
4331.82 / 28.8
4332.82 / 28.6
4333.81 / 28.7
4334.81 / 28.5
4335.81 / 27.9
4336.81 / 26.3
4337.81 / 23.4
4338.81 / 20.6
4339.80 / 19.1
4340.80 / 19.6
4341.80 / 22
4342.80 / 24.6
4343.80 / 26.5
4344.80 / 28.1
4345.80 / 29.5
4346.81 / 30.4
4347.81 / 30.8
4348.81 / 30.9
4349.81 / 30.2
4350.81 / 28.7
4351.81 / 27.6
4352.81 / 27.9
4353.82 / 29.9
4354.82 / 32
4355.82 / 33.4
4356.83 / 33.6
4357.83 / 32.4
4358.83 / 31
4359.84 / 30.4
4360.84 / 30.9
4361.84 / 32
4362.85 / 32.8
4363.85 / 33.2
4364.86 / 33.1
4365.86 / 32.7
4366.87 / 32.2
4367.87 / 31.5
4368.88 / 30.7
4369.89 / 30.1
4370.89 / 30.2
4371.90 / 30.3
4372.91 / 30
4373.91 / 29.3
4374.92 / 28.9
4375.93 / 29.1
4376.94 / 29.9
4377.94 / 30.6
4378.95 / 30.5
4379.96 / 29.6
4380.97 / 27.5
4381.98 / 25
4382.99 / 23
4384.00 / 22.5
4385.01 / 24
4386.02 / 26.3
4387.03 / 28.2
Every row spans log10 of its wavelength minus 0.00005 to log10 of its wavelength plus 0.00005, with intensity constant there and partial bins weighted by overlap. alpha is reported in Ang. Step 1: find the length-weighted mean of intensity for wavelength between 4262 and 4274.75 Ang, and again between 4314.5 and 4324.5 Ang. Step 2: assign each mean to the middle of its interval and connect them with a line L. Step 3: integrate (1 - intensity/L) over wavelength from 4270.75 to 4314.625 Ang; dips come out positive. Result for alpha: 6.3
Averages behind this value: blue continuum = 27.4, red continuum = 29.4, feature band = 24.3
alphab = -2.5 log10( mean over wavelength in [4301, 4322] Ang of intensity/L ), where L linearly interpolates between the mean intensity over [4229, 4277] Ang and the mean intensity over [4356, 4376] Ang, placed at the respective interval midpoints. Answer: 0.19 mag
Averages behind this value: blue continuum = 27.5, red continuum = 31.3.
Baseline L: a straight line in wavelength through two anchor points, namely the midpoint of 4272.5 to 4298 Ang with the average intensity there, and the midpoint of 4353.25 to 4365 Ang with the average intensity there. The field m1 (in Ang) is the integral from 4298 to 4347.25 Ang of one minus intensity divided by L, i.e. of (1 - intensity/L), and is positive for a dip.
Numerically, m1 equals 6.5 Ang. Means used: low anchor 26.1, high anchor 32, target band 25.3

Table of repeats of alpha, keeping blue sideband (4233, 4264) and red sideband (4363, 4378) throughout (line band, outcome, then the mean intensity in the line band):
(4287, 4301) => 2.20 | 24.2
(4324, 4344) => 2.73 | 25.8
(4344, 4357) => 0.10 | 30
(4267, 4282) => 0.83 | 26.6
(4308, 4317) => 1.58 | 24.2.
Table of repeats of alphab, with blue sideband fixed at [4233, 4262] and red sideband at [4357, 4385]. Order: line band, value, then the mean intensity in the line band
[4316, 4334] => 0.015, 28.6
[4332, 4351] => 0.107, 26.6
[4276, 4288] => 0.044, 27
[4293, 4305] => 0.246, 22.7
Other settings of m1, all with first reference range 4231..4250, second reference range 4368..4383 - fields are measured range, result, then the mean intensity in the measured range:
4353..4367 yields -1.44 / 32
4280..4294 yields 1.05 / 26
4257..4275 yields 0.45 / 27.2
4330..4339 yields 0.48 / 27.2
